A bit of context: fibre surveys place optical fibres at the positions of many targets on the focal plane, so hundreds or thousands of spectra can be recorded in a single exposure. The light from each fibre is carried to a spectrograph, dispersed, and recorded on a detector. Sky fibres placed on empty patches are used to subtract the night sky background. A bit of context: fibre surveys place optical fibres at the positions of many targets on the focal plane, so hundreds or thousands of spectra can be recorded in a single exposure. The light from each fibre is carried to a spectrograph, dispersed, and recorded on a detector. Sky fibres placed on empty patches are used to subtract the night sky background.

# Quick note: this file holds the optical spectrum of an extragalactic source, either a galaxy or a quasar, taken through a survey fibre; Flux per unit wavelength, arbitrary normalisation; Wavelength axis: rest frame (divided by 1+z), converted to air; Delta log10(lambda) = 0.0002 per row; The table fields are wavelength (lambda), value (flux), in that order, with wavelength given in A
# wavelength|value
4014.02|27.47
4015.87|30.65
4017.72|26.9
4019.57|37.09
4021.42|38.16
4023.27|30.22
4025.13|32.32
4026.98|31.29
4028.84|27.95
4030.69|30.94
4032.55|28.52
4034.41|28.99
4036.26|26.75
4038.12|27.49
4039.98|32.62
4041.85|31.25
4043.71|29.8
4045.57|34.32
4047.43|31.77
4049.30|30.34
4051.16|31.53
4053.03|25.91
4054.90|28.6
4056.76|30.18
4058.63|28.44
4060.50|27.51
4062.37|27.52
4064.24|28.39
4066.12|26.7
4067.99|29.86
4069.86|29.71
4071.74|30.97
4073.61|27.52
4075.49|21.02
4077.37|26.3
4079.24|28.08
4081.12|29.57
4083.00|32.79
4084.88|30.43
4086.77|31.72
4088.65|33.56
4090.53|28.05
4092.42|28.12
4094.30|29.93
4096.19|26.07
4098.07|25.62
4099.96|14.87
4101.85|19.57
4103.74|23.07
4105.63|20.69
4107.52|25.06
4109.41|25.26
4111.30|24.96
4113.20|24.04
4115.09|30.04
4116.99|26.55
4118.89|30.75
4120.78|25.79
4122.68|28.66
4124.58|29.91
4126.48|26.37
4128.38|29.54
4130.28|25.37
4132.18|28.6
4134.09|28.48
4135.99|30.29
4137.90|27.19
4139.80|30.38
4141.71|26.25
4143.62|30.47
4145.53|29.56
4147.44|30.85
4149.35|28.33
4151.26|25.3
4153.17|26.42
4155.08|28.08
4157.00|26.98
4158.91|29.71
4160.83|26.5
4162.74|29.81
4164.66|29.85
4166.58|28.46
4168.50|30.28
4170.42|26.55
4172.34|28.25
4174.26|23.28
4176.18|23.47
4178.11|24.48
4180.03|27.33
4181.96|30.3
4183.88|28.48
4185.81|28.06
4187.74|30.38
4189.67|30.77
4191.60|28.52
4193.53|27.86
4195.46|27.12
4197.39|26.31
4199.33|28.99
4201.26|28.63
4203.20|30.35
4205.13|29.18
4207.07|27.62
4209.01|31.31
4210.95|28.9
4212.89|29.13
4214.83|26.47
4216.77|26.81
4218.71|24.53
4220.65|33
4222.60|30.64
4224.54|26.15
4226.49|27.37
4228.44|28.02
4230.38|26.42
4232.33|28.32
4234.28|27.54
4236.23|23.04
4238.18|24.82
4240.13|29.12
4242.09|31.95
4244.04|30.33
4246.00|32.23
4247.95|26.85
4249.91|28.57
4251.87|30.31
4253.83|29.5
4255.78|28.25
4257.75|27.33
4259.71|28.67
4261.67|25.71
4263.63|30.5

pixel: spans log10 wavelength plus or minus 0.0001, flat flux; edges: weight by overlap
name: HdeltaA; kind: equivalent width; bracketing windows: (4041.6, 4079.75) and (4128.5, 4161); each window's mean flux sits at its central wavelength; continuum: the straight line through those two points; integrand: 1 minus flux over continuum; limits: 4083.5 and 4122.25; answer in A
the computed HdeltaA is 3.01 A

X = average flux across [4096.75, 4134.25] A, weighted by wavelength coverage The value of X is 25.6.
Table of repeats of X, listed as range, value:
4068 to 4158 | 27.4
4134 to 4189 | 28.1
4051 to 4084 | 28.3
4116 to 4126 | 28.2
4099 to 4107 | 19.8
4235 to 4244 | 27.6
